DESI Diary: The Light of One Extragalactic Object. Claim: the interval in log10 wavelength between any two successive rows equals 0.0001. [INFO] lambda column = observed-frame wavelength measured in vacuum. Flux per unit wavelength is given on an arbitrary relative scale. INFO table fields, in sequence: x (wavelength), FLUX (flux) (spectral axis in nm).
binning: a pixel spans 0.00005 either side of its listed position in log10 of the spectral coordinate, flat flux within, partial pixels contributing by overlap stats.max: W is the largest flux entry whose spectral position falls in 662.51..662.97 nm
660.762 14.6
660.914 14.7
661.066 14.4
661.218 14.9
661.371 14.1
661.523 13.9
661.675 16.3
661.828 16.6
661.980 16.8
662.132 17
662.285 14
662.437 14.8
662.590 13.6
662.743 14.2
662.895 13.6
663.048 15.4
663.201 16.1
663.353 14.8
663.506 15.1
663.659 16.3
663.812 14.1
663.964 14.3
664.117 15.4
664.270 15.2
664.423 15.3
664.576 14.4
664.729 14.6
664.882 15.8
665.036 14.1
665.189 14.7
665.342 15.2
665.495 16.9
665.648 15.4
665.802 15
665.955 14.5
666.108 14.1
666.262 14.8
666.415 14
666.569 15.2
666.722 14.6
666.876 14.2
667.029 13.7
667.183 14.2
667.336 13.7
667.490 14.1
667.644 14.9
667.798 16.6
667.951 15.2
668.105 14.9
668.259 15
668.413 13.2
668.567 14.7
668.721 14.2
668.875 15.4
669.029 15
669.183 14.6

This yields 14.2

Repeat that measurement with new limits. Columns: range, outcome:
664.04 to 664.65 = 15.4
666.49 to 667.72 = 15.2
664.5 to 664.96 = 15.8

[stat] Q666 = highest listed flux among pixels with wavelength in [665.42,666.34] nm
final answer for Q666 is 16.9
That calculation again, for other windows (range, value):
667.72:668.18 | 16.6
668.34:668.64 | 14.7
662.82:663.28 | 16.1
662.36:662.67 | 14.8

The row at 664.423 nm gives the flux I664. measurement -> 15.3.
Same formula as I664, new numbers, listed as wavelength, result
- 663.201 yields 16.1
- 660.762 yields 14.6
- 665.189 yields 14.7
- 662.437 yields 14.8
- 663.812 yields 14.1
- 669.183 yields 14.6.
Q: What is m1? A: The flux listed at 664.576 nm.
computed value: 14.4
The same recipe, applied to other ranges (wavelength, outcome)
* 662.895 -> 13.6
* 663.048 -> 15.4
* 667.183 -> 14.2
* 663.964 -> 14.3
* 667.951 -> 15.2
